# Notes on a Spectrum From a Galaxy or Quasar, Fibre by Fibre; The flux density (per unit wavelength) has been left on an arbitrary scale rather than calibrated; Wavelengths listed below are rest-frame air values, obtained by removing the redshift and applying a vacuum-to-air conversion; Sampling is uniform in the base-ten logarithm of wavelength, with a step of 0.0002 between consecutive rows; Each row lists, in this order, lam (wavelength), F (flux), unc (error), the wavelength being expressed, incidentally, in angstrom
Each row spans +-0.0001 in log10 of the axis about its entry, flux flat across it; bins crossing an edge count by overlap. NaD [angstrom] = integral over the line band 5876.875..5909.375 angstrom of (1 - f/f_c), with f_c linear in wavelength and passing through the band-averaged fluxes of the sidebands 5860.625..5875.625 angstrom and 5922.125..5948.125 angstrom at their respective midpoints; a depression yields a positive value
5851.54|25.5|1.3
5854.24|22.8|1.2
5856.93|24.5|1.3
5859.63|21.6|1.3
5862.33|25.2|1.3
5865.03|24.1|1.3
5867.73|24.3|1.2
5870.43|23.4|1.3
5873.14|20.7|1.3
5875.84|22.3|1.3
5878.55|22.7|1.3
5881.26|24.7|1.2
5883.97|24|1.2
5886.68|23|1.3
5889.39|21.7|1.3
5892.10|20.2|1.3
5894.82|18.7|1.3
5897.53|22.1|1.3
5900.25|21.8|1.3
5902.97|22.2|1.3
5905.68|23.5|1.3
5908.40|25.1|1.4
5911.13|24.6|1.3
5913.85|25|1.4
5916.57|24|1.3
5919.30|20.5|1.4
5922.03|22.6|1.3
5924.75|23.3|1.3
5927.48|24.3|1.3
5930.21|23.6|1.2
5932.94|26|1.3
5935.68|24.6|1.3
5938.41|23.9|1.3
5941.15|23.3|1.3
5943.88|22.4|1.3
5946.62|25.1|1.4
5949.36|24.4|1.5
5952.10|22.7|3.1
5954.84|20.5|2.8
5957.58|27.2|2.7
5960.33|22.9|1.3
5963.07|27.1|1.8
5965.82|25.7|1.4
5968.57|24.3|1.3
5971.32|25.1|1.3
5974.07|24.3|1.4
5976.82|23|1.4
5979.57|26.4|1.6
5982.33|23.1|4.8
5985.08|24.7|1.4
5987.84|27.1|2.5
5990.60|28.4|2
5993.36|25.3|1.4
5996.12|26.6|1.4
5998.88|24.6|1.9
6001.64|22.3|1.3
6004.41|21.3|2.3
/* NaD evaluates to 1.6 angstrom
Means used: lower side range 23.4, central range 22.4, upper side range 24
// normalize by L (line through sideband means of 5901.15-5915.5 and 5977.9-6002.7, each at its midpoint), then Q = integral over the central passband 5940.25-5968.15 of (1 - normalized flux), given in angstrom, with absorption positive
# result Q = 0.7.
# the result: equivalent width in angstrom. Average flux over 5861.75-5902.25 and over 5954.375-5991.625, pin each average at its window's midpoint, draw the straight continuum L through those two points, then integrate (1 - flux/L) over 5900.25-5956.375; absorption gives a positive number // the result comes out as 0.6 angstrom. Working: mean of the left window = 22.5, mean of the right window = 25.1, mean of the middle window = 23.6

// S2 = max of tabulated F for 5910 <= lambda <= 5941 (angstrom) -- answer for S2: 26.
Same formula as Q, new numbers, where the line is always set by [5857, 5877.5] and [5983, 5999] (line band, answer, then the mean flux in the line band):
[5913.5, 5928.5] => 0.8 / 23.1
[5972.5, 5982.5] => 0.6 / 24.3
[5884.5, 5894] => 0.8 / 21.7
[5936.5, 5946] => 0.6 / 23.4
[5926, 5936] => 0.0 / 24.6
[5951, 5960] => 0.7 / 23.4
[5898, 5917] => 0.4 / 23.7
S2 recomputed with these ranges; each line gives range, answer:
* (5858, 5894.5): 25.2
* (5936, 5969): 27.2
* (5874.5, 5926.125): 25.1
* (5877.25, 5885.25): 24.7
